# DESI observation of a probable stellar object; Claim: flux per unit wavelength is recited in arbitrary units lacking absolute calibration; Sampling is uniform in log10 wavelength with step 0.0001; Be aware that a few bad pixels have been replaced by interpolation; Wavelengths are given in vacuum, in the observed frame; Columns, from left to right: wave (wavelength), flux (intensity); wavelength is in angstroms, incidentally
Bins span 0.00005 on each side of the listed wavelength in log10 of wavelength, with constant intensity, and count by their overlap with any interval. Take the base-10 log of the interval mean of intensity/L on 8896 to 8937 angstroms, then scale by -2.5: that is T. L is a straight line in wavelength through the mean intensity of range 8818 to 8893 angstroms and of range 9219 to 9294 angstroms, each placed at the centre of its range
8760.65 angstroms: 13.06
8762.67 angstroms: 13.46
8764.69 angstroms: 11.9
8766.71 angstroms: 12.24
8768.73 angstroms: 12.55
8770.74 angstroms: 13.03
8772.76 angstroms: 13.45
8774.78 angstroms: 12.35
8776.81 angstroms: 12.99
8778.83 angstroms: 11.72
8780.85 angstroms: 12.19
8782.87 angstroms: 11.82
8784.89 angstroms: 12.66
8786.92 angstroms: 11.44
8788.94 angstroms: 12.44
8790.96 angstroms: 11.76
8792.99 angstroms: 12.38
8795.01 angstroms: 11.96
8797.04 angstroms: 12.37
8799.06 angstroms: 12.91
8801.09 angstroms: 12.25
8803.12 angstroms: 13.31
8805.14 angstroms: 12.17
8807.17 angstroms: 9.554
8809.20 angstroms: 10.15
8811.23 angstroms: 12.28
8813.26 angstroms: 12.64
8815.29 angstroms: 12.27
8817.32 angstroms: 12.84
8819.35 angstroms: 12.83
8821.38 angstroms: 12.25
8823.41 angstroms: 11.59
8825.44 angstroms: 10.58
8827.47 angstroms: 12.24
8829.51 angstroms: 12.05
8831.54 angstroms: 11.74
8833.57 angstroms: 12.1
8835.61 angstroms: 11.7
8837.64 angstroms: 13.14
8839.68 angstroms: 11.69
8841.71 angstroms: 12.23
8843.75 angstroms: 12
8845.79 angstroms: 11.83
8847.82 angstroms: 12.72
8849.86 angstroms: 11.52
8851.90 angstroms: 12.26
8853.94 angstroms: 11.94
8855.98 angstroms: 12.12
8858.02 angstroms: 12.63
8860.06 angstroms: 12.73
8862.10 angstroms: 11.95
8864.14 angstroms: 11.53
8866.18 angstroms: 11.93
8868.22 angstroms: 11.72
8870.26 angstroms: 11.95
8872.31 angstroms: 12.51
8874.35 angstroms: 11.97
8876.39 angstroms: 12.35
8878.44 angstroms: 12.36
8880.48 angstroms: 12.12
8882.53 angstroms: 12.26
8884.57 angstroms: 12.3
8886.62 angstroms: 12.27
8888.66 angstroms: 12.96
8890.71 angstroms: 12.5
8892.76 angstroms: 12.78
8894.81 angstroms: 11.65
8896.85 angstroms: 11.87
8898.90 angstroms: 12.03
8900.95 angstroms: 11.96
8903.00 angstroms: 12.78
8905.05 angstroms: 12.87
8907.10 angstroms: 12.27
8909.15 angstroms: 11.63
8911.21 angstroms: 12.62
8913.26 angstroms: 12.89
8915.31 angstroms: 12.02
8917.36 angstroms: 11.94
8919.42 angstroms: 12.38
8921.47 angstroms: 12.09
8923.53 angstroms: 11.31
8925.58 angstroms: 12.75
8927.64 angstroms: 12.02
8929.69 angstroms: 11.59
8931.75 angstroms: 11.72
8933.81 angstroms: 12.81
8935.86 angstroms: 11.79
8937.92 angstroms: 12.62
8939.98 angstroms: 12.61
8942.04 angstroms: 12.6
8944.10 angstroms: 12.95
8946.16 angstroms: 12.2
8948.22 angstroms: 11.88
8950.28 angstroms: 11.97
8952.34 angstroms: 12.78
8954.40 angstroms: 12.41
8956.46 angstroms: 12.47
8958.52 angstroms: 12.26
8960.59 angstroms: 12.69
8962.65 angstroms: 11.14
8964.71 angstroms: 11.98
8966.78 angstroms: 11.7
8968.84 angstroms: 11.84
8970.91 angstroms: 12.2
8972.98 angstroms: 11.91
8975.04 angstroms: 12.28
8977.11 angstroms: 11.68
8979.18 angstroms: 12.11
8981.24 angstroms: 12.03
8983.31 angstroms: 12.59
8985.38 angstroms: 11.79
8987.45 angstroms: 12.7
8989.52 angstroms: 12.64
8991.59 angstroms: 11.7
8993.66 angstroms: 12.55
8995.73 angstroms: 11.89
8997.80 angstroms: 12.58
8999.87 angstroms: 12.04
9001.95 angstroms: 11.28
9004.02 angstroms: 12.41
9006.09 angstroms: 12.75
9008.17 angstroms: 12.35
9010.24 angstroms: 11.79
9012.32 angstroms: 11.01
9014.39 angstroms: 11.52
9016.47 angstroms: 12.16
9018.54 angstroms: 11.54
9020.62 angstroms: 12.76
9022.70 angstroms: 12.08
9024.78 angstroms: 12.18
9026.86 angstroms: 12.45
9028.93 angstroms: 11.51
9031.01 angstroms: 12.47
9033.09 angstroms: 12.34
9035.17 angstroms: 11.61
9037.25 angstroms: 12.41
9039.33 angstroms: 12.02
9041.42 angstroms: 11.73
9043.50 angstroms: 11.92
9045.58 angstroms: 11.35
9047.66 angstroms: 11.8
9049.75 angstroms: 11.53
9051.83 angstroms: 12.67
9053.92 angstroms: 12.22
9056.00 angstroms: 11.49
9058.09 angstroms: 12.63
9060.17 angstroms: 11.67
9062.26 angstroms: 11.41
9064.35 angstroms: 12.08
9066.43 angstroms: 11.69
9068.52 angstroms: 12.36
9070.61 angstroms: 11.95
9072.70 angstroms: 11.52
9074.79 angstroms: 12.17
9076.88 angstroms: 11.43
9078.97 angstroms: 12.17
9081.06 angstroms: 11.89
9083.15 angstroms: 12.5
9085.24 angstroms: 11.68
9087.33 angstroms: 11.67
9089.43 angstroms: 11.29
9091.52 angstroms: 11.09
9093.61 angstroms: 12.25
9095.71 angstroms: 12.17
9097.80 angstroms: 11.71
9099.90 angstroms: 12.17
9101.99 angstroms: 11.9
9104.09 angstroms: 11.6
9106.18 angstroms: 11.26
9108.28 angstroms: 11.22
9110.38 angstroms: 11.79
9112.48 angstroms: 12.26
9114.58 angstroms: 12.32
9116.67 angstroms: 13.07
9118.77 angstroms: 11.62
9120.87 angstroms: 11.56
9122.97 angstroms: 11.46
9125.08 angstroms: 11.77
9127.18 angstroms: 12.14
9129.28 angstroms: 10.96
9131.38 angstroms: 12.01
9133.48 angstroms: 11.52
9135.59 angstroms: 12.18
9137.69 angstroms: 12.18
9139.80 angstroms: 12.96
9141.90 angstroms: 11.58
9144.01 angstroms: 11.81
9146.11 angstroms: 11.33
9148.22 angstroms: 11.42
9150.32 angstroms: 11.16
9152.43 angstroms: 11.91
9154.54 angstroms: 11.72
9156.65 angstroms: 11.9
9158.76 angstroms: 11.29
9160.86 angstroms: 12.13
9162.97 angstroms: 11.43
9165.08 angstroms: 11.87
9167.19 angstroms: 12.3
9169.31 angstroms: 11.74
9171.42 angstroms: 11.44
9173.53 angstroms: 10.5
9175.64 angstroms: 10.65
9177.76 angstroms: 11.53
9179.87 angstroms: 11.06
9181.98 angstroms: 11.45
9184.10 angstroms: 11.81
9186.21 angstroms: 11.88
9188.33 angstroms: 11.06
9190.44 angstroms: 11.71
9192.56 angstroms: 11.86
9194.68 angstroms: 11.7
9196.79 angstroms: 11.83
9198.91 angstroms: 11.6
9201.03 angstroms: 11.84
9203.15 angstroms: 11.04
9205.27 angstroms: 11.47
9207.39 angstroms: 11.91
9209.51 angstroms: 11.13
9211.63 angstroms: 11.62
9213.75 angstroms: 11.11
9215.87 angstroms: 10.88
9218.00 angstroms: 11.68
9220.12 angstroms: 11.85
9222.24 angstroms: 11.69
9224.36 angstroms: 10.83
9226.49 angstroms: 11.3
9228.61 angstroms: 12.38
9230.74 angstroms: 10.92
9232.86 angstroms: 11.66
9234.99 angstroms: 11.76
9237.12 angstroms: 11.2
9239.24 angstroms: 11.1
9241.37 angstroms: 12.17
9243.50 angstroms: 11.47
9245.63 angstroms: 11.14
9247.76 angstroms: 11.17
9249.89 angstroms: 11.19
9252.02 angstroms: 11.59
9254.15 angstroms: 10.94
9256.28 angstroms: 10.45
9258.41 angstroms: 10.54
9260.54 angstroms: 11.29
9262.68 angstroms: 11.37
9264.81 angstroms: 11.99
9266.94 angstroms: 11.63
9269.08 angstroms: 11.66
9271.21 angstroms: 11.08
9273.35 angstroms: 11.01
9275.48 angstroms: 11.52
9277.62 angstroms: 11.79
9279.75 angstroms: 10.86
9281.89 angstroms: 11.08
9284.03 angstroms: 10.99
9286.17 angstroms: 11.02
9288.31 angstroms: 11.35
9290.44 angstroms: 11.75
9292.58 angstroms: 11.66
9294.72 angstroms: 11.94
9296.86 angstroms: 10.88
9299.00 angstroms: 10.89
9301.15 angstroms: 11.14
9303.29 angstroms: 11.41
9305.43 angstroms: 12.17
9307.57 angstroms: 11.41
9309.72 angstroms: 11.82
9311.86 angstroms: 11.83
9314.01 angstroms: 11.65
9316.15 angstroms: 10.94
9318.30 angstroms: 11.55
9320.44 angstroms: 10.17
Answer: -0.01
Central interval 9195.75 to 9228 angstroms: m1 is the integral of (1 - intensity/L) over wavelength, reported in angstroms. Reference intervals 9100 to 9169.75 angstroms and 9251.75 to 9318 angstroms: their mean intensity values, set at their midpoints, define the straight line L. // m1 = 0.29 angstroms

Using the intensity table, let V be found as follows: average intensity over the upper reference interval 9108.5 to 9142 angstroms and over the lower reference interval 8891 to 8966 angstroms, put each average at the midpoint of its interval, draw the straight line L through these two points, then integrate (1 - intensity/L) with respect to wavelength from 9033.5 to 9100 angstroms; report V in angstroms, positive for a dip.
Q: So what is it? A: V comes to 0.8 angstroms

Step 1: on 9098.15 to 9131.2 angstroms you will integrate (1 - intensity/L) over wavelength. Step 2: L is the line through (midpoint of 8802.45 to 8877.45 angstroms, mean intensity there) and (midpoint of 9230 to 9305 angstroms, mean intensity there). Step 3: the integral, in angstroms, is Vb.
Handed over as -0.7 angstroms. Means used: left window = 12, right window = 11.3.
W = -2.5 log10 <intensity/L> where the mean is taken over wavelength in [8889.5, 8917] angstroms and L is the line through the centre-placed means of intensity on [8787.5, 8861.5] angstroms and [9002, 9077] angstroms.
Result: -0.02 mag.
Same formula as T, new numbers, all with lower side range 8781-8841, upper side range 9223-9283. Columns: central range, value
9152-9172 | -0.028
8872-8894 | -0.041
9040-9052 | -0.011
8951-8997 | -0.034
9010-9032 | -0.023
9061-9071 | -0.024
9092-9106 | -0.029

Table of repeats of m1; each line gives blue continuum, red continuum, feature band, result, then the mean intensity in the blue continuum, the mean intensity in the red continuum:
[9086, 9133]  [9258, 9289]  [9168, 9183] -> 0.5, 11.8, 11.3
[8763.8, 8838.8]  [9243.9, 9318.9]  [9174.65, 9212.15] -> -0.1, 12.2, 11.3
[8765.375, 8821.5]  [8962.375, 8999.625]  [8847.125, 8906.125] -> -0.2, 12.2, 12.1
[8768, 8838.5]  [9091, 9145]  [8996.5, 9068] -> -0.2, 12.2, 11.9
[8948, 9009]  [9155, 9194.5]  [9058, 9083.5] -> -0.1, 12.2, 11.5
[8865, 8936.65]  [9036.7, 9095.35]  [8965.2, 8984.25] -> 0.0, 12.2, 11.9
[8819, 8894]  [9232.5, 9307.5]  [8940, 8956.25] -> -0.6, 12.1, 11.3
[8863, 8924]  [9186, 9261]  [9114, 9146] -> -0.8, 12.2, 11.4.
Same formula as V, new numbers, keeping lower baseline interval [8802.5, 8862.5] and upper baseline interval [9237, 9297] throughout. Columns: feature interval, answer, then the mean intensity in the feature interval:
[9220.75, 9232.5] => -0.1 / 11.5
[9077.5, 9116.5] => -0.9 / 11.9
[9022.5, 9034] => -0.5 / 12.2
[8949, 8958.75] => -0.5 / 12.4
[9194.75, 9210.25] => -0.2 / 11.6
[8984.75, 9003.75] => -0.6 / 12.1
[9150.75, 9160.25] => -0.2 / 11.7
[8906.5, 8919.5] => -0.4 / 12.2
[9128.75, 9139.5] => -0.3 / 11.9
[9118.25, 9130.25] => 0.0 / 11.6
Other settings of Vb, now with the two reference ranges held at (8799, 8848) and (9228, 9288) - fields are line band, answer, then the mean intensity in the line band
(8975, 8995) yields -0.8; 12.2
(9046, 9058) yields -0.3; 12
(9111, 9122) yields -0.6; 12.2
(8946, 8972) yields -0.7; 12.1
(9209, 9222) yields 0.0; 11.4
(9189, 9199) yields -0.3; 11.7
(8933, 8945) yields -0.7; 12.6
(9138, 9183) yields -0.5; 11.6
